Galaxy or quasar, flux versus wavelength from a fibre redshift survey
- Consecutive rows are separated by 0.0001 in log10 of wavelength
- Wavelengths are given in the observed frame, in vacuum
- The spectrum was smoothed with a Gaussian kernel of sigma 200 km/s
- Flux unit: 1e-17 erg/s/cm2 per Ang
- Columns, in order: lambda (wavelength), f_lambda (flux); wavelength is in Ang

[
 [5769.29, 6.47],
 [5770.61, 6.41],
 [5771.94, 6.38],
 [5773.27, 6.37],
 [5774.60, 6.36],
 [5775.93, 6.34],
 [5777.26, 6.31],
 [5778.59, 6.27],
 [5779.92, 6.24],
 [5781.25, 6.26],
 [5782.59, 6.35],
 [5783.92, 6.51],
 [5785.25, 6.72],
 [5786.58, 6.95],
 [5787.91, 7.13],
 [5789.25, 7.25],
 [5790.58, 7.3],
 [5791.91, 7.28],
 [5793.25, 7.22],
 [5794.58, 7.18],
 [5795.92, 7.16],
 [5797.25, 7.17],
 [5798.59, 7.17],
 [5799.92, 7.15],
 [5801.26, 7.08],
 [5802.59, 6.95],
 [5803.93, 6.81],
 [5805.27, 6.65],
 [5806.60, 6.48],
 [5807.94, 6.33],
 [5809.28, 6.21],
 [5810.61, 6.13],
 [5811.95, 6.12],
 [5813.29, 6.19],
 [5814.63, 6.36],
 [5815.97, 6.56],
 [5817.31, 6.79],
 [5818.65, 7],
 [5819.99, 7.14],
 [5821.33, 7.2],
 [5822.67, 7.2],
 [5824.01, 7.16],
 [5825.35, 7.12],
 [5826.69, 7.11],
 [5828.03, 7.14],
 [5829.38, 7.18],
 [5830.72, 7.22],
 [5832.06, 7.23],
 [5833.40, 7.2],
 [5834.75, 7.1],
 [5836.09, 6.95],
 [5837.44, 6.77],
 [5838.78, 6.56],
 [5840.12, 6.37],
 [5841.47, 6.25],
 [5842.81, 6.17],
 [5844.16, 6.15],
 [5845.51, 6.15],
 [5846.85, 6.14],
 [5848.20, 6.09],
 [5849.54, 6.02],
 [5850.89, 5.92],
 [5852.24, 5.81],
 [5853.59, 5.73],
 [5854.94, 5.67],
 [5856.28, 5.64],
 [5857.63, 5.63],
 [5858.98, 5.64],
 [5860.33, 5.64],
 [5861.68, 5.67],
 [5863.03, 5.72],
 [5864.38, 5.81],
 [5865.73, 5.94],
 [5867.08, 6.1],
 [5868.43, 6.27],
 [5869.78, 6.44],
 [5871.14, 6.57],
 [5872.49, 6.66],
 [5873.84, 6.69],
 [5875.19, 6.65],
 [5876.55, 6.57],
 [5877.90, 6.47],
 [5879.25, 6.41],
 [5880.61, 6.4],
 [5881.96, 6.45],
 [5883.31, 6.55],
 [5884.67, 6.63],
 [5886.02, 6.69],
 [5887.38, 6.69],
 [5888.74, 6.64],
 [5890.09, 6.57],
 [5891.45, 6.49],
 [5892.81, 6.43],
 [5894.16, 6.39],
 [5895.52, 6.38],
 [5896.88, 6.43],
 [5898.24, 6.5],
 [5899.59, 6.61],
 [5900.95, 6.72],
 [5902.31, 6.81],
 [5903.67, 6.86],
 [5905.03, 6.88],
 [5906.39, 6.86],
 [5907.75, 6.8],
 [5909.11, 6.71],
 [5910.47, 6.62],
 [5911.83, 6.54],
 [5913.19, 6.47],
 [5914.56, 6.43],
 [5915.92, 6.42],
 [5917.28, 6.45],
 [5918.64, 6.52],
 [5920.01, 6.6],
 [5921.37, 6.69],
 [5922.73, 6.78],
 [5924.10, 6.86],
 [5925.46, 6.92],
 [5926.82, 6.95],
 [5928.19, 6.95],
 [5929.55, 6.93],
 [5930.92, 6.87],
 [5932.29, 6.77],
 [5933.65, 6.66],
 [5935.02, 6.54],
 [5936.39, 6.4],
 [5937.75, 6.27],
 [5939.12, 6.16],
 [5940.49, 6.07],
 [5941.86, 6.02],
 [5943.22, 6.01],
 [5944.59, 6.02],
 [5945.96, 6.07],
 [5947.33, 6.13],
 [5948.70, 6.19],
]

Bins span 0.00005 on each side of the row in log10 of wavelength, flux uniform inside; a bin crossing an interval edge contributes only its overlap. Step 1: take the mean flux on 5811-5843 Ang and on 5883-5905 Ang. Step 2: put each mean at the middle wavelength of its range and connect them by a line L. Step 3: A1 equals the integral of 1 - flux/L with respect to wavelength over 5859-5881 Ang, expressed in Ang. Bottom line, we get 1.5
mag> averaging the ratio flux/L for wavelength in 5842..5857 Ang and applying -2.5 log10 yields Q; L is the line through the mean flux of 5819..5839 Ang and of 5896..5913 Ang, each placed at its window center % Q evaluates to 0.17 mag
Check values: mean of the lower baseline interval 7.1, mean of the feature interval 5.96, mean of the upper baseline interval 6.69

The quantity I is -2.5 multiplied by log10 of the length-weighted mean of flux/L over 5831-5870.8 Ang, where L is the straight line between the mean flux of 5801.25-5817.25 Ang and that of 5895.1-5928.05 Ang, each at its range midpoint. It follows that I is 0.064 mag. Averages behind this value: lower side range 6.48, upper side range 6.67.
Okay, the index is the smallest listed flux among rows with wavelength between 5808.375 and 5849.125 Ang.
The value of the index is 6.09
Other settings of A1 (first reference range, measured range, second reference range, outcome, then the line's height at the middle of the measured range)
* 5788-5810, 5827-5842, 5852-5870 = -1.4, 6.31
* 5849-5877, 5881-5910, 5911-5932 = -1.0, 6.4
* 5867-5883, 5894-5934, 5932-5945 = -2.0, 6.37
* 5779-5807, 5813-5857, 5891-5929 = 1.5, 6.81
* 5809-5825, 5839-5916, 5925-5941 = 3.7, 6.66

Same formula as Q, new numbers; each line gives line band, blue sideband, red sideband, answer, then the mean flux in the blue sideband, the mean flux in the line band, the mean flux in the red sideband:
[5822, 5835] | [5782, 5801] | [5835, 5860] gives -0.12 mag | 7.04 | 7.17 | 6.1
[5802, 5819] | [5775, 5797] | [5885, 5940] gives 0.04 mag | 6.78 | 6.49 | 6.63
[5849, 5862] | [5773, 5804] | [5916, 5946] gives 0.17 mag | 6.82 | 5.73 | 6.53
